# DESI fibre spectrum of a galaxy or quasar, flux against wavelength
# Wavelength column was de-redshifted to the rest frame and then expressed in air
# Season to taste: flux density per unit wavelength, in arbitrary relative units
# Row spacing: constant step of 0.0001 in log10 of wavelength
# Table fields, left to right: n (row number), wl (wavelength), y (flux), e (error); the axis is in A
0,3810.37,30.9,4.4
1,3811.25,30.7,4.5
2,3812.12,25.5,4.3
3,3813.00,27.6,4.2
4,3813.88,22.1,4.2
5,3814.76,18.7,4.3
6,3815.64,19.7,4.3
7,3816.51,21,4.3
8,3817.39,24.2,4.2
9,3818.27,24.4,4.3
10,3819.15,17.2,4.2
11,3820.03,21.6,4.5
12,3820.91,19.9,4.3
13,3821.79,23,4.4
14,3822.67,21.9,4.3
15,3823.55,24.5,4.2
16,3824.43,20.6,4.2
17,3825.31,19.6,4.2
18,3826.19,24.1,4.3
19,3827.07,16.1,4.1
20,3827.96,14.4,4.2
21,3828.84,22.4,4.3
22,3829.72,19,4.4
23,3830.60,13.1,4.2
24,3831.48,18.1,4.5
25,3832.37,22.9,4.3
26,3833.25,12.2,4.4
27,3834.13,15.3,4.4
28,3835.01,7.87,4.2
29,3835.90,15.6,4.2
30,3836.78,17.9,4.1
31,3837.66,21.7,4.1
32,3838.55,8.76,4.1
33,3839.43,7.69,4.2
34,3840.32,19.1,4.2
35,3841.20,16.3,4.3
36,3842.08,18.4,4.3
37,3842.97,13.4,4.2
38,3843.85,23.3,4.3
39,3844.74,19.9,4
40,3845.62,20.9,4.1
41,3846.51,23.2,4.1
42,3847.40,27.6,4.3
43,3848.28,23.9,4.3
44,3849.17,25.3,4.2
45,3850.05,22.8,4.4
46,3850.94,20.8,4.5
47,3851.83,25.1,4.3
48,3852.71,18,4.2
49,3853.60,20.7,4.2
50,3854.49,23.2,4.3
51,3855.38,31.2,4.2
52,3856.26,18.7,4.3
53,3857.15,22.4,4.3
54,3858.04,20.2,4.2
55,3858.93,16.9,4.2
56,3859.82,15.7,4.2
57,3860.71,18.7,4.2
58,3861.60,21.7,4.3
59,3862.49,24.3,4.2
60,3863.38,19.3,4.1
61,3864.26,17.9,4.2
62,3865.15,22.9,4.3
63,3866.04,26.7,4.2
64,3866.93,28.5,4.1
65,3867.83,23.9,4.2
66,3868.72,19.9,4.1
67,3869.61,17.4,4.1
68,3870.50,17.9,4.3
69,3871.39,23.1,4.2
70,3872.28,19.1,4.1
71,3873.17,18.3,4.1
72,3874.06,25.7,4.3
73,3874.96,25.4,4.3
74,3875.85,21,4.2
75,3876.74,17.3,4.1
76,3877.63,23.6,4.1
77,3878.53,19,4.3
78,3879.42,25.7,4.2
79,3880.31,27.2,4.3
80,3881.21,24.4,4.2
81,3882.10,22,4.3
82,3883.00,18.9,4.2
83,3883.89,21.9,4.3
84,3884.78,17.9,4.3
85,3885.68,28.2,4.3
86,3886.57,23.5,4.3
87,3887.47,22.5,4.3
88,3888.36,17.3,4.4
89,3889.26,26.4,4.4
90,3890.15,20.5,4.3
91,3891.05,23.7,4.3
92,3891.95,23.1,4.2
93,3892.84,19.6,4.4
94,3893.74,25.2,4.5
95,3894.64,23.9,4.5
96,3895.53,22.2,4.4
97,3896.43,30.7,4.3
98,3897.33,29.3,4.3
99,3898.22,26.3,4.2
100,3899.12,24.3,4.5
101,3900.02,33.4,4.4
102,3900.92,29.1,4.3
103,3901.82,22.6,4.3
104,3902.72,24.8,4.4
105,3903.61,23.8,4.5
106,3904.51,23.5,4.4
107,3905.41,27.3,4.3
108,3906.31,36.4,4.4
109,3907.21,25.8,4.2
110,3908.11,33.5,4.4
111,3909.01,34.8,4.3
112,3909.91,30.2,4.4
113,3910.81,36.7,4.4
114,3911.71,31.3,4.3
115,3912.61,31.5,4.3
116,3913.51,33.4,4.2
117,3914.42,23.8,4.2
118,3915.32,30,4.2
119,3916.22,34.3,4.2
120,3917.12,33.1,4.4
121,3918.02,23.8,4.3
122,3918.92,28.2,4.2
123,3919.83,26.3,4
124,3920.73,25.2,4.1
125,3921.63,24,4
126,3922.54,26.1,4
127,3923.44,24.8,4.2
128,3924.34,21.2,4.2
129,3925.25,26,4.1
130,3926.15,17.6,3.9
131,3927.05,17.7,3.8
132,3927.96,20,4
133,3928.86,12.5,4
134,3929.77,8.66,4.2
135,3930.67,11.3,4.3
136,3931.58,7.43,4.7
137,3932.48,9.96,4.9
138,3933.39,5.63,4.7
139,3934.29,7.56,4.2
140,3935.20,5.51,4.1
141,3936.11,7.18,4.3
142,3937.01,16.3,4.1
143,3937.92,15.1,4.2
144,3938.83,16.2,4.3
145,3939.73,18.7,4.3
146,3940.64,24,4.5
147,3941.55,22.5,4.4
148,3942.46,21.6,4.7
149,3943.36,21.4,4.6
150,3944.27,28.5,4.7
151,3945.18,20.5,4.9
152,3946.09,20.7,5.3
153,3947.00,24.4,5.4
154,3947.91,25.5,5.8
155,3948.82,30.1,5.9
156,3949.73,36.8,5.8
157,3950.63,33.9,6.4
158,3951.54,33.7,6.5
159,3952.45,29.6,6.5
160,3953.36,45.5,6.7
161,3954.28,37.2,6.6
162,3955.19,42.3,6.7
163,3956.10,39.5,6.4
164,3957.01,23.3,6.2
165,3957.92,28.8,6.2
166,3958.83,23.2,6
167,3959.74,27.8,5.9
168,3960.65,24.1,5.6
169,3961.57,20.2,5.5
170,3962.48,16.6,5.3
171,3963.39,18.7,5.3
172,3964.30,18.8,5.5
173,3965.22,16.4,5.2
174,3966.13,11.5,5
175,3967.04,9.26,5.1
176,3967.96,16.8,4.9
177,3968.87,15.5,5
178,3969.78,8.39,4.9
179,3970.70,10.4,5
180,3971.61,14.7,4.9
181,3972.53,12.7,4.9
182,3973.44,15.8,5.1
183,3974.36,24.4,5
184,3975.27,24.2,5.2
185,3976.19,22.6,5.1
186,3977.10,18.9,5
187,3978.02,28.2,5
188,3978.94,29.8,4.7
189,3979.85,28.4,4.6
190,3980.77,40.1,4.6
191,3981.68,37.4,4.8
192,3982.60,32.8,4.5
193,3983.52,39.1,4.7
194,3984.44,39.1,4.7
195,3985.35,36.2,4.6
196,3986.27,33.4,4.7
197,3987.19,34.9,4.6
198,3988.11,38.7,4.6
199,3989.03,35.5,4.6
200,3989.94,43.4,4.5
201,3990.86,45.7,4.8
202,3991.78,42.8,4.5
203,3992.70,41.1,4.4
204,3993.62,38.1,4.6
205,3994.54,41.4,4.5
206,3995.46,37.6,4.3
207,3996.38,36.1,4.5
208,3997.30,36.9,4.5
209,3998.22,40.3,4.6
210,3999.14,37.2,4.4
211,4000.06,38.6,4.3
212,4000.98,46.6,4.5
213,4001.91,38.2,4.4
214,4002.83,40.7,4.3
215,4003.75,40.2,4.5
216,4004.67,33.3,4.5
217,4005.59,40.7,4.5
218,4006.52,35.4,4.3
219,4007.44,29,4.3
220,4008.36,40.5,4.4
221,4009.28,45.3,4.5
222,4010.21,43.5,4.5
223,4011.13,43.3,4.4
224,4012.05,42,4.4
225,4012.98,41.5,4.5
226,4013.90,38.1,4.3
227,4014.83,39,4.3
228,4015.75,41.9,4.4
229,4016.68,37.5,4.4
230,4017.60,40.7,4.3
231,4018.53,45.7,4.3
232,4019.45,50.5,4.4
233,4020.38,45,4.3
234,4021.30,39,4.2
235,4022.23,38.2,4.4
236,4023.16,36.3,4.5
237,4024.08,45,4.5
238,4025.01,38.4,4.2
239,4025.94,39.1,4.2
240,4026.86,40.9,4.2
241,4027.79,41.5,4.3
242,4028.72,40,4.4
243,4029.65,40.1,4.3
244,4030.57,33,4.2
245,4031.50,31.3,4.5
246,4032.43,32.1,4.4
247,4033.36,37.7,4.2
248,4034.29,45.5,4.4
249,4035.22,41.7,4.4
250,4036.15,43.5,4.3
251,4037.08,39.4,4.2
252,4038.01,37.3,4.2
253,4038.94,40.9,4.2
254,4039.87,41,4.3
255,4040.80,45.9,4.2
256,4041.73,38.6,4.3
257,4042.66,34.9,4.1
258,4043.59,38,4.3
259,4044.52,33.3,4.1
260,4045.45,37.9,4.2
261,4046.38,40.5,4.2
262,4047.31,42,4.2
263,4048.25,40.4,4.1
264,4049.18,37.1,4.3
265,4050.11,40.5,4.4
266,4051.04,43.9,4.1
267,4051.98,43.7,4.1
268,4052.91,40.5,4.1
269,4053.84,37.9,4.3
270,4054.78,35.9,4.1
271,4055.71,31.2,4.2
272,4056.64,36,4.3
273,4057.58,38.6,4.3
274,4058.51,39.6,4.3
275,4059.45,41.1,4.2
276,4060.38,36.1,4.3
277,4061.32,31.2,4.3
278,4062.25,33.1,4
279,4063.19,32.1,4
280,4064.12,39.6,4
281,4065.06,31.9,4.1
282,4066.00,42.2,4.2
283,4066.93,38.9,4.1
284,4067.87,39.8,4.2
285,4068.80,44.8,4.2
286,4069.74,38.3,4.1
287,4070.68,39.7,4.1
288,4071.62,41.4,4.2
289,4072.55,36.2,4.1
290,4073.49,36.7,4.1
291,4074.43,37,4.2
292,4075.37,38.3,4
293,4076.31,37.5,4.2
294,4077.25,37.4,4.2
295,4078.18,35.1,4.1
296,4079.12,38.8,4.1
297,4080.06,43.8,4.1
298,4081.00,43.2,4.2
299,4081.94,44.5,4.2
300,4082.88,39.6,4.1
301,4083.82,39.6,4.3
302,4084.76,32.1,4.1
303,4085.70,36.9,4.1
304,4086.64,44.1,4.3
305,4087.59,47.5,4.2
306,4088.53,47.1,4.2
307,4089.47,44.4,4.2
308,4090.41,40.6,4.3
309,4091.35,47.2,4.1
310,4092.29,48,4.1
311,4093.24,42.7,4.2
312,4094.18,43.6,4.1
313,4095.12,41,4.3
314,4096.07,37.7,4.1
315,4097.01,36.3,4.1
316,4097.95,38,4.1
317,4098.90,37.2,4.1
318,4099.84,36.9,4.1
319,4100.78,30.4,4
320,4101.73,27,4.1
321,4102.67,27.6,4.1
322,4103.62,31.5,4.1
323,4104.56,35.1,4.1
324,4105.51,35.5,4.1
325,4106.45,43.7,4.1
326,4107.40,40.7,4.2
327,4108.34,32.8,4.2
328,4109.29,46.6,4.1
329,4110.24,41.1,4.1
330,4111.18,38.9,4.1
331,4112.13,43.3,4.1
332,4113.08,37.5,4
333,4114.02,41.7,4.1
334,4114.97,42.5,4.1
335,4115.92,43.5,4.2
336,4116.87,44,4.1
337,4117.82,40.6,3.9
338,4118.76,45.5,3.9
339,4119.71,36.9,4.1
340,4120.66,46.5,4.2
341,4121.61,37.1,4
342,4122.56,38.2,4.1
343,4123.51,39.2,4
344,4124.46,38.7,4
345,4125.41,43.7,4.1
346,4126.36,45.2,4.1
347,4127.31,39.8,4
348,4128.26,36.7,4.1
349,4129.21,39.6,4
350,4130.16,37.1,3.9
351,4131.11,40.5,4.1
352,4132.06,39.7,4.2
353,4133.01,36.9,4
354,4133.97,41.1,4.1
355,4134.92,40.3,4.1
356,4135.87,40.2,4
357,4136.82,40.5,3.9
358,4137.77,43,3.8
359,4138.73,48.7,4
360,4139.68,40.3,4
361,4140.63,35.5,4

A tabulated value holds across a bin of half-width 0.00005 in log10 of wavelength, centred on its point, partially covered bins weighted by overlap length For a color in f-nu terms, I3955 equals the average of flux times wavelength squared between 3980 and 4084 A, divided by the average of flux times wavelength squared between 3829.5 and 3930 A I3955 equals 1.85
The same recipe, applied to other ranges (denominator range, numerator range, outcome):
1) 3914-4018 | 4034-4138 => 1.48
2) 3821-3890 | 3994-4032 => 2.09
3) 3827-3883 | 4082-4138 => 2.24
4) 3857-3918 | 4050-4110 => 1.73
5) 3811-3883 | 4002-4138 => 2.14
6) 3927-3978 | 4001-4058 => 2.01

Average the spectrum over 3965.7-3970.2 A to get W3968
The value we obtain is 12.3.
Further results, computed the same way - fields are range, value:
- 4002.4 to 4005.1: 38.1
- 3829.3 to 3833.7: 17.1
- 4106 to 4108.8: 39.1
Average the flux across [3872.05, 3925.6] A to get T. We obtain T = 25.7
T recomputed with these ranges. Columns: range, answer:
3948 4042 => 34.2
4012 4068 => 39.1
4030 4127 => 39.2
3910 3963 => 23.8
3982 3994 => 38.5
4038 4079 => 38.3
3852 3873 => 21.2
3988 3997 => 40.1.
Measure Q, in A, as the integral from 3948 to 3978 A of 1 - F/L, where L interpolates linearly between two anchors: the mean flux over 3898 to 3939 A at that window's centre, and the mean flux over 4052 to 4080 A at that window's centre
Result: 3.9 A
